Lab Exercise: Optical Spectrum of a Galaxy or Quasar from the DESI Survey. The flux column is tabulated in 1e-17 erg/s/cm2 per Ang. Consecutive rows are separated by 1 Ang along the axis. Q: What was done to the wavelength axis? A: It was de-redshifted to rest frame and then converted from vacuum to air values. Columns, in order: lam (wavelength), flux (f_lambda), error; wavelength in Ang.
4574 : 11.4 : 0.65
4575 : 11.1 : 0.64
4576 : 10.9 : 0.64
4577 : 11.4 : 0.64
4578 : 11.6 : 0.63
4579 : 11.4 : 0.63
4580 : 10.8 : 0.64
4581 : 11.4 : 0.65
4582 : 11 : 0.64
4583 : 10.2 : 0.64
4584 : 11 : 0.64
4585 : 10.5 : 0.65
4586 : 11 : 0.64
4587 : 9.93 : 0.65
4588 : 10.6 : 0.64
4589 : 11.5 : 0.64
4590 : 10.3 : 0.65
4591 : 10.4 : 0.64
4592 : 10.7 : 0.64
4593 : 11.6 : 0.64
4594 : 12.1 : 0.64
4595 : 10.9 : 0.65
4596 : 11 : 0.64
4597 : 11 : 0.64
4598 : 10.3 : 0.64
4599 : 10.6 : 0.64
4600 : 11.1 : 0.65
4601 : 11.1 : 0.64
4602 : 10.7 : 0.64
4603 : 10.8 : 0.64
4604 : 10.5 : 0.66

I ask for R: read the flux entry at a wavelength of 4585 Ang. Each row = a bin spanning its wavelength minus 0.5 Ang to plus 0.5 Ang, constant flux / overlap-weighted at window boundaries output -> 10.5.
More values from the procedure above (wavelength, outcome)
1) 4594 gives 12.1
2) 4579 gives 11.4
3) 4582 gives 11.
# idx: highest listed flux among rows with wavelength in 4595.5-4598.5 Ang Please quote 11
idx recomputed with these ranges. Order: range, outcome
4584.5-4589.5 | 11.5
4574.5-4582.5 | 11.6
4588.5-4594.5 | 12.1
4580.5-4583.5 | 11.4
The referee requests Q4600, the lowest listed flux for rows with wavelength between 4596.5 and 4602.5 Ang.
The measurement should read 10.3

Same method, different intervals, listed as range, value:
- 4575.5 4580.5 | 10.8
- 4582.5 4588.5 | 9.93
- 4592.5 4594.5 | 11.6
